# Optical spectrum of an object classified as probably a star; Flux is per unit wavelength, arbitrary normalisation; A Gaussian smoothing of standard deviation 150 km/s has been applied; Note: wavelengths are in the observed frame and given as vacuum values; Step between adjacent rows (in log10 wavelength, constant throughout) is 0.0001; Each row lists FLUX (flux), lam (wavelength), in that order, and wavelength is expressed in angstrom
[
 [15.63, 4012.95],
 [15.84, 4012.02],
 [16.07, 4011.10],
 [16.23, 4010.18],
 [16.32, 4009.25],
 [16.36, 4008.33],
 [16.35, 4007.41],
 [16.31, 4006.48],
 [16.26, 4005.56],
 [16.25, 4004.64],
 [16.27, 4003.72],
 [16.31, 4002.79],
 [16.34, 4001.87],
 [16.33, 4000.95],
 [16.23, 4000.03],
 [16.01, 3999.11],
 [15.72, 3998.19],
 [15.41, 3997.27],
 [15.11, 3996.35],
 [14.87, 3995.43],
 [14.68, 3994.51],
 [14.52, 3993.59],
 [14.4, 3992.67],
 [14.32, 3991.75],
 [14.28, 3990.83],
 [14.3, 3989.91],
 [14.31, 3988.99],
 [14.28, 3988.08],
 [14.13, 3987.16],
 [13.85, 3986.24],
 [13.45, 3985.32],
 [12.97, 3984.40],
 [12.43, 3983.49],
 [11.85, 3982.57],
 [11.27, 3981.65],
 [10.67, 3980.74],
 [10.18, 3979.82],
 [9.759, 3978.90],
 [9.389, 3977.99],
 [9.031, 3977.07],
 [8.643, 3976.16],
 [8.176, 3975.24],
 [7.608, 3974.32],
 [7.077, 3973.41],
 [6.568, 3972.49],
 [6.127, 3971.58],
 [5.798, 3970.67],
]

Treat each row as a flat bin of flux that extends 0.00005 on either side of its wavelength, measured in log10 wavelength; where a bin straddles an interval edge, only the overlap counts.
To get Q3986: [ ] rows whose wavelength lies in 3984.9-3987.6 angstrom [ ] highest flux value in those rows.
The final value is 14.13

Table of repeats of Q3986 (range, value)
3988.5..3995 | 14.68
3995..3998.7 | 15.72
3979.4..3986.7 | 13.85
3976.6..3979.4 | 9.759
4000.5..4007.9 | 16.35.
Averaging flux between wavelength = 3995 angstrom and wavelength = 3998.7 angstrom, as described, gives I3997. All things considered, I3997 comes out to 15.3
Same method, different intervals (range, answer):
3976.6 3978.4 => 9.21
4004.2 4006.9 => 16.3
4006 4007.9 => 16.3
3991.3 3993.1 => 14.4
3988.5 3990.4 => 14.3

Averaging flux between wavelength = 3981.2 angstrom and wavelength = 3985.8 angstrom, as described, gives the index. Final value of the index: 12.4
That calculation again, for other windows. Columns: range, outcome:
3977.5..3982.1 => 10.2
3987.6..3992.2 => 14.3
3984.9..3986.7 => 13.6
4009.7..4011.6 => 16.1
